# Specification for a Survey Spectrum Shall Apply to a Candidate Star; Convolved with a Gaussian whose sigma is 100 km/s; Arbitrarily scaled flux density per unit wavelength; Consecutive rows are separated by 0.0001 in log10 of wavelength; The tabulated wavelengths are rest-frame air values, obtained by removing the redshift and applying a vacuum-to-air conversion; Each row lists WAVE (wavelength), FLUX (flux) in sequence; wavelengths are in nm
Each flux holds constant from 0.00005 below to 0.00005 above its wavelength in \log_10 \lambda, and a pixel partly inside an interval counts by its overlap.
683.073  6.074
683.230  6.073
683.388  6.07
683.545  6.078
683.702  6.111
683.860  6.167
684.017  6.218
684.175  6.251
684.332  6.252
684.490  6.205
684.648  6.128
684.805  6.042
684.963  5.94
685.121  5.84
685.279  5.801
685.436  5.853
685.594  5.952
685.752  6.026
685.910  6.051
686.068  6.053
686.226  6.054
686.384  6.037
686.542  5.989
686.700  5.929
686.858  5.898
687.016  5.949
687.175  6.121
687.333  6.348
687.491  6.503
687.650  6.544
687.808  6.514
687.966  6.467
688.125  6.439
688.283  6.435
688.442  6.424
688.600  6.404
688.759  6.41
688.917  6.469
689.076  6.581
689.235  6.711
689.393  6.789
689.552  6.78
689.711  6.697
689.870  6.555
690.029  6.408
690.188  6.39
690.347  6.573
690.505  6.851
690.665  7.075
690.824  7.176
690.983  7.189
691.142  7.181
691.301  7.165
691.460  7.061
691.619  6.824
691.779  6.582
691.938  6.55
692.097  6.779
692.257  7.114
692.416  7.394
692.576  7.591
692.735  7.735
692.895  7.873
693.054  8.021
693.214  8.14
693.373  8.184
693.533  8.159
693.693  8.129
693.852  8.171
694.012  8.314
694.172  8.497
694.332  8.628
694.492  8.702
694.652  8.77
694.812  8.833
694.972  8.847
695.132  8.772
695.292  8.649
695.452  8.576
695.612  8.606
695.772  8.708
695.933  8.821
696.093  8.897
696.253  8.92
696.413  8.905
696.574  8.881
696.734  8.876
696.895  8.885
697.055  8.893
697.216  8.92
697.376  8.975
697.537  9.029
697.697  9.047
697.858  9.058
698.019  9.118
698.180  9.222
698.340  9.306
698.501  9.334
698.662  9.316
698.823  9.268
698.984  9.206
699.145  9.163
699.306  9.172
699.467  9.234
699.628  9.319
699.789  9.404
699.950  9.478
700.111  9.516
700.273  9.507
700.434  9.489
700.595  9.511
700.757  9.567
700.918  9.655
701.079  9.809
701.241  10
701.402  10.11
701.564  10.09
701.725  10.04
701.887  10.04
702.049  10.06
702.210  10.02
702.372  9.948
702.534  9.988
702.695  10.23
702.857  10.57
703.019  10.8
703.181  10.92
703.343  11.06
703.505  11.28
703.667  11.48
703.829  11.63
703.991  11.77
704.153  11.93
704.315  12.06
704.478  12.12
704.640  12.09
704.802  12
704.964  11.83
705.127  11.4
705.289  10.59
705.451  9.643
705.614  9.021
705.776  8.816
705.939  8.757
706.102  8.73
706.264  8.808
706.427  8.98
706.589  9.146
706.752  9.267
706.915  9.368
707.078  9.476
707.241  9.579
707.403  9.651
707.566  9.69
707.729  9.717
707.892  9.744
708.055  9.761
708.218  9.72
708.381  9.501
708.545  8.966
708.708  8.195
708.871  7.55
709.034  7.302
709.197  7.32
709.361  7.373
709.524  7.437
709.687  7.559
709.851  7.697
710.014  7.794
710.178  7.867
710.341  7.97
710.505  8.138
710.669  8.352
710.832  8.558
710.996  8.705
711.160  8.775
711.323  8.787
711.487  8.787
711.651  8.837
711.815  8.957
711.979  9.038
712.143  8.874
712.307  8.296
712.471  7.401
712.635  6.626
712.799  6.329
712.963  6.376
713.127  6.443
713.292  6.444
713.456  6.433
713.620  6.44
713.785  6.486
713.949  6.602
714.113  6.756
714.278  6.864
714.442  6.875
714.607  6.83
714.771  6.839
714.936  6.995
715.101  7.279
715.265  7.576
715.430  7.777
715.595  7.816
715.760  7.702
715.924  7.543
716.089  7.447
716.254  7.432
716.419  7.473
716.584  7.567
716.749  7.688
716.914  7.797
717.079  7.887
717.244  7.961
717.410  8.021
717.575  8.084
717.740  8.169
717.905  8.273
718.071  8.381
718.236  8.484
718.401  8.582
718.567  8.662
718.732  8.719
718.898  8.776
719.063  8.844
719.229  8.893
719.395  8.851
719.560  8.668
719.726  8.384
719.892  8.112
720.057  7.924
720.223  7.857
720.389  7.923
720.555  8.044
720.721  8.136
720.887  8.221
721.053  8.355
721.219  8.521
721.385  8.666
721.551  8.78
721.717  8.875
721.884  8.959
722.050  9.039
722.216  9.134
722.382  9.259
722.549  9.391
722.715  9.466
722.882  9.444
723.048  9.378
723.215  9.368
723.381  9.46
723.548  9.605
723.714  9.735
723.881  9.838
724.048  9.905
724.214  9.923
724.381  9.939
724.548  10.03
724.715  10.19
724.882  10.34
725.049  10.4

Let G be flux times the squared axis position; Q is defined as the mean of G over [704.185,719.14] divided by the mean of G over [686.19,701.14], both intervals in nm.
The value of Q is 1.1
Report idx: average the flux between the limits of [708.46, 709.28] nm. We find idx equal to 7.86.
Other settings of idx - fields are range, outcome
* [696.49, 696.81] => 8.87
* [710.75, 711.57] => 8.73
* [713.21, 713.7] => 6.45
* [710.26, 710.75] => 8.14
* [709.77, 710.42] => 7.84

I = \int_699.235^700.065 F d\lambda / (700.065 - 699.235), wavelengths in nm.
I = 9.34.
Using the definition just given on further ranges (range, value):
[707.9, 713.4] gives 8.07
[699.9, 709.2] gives 9.98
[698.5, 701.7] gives 9.52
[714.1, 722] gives 8.02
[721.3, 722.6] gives 9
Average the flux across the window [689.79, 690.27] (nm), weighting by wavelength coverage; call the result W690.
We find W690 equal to 6.45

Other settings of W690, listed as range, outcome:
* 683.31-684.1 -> 6.13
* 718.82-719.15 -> 8.82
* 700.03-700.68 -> 9.5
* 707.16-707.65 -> 9.65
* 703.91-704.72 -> 12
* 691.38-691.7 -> 6.94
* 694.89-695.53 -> 8.72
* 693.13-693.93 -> 8.16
